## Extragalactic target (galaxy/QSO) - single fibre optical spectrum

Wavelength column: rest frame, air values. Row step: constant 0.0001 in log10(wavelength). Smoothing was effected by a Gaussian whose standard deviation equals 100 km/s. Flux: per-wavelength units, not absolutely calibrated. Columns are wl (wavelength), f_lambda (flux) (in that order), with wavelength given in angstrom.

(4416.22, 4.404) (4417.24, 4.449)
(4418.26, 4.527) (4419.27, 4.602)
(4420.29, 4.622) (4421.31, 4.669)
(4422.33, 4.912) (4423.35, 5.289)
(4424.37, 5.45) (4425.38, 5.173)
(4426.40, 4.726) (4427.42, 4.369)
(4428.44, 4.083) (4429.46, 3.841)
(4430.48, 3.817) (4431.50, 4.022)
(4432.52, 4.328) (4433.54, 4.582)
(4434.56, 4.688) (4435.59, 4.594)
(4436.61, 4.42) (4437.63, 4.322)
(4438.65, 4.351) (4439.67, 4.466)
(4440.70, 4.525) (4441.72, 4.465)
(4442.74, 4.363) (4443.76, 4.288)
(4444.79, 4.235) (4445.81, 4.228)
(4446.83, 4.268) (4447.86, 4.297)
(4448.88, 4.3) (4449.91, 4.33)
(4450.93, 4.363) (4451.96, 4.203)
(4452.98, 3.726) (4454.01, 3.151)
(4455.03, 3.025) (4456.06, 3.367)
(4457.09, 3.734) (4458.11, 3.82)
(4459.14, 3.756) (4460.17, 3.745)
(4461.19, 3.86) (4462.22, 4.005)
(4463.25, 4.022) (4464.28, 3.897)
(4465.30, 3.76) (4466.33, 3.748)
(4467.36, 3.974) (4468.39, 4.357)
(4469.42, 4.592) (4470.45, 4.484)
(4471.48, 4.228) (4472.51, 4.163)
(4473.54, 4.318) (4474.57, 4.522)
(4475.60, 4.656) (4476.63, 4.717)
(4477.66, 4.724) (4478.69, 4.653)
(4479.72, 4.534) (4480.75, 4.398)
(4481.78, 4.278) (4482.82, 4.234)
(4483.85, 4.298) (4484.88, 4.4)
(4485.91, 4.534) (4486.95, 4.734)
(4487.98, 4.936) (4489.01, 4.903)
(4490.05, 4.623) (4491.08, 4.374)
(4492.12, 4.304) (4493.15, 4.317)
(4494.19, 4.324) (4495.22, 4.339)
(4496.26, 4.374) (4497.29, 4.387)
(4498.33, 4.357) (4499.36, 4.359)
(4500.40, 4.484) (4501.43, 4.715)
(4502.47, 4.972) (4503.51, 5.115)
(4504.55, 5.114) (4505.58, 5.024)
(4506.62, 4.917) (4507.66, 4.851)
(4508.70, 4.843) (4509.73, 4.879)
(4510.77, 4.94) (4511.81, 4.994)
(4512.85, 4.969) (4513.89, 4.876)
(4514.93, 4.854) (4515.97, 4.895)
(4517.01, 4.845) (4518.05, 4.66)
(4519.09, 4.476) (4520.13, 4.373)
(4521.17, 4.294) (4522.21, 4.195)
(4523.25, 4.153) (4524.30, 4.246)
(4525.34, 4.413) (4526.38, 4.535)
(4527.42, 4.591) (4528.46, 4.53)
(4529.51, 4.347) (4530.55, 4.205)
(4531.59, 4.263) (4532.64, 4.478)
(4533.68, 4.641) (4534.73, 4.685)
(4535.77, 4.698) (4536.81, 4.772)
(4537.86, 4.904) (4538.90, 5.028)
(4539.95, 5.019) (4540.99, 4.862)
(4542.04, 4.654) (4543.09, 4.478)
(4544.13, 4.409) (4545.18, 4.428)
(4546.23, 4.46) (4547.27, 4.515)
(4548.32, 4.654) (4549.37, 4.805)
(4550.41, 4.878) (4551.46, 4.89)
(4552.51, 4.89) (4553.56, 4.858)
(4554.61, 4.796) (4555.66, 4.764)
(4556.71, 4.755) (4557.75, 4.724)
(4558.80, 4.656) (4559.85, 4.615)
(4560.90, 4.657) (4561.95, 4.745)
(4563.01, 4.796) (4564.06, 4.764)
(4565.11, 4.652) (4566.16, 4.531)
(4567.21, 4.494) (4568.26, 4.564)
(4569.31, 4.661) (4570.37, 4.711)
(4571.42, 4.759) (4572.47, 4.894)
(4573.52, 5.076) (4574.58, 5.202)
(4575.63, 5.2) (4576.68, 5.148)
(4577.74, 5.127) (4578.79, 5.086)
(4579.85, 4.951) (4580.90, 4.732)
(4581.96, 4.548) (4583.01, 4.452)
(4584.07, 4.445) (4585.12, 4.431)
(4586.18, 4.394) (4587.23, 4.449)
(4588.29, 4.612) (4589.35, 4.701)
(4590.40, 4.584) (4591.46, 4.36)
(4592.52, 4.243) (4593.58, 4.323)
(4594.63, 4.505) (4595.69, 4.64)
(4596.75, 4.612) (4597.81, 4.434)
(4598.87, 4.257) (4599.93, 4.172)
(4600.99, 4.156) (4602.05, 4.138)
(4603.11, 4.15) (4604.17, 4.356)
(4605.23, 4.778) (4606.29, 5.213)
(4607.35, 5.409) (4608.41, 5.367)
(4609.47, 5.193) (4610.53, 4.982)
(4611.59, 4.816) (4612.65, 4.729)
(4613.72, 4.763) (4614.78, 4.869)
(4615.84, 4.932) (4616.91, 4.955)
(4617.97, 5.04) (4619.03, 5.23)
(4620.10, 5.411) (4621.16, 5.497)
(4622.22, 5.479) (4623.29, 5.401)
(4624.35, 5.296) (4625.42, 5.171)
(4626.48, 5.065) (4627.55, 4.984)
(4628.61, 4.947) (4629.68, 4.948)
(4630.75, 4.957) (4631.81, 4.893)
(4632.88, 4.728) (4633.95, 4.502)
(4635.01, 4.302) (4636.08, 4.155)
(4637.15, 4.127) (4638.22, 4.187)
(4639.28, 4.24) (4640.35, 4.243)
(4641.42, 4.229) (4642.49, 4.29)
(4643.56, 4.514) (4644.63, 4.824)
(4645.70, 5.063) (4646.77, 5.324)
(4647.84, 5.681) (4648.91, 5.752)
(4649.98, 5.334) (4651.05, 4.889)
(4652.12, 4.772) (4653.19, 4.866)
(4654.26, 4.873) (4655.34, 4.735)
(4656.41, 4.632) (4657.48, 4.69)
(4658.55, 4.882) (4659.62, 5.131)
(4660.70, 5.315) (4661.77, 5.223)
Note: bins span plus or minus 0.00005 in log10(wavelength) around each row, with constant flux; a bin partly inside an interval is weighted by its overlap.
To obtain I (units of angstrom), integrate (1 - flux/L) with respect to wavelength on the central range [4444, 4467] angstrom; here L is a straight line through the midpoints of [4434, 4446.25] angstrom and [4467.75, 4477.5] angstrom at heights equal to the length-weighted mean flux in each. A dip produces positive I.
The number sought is 2.7 angstrom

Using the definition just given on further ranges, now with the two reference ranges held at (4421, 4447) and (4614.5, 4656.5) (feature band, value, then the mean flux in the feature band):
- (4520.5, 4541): 0.6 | 4.53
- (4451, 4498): 3.6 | 4.21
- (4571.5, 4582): -0.5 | 5.01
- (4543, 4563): 0.1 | 4.69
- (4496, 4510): -0.4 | 4.75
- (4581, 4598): 1.1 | 4.49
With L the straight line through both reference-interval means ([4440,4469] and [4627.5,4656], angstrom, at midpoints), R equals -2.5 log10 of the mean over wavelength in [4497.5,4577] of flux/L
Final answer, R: -0.09 mag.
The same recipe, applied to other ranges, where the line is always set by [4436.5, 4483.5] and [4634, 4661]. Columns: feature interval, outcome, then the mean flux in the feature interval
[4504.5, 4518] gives -0.136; 4.91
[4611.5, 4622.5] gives -0.091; 5.07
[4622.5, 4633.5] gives -0.078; 5.04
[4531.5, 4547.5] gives -0.057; 4.66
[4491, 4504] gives -0.052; 4.5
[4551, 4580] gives -0.074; 4.82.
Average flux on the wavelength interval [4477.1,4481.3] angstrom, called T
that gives 4.58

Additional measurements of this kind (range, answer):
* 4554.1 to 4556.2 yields 4.78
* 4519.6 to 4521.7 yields 4.34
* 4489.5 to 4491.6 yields 4.49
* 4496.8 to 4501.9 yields 4.46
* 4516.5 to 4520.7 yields 4.59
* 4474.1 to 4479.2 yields 4.66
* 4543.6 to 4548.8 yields 4.49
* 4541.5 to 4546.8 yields 4.49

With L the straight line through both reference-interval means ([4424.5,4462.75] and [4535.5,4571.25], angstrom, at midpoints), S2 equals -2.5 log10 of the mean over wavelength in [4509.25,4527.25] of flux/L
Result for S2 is -0.020 mag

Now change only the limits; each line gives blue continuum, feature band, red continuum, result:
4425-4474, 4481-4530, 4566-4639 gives -0.05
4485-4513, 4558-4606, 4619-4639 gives 0.05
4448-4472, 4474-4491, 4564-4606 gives -0.13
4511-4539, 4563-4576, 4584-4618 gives -0.04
